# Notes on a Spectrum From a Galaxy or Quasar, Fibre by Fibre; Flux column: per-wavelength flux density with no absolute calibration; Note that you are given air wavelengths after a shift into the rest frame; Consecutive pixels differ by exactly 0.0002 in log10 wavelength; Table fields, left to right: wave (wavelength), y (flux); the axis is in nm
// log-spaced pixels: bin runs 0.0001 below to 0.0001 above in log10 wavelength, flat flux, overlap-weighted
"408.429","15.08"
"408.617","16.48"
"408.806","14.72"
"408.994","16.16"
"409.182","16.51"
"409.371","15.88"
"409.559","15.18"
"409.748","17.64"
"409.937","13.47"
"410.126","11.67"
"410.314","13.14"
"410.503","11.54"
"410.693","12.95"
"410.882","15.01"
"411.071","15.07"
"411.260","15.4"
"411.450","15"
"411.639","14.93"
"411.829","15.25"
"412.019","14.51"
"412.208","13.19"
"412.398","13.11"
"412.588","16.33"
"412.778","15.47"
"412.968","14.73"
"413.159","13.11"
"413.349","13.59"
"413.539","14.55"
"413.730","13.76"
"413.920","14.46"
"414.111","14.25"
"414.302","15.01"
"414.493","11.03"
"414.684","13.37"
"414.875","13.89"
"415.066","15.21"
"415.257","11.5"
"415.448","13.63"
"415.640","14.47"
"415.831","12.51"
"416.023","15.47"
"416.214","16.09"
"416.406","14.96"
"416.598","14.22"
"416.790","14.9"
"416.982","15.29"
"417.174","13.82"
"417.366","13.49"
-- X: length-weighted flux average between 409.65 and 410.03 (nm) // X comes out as 15.5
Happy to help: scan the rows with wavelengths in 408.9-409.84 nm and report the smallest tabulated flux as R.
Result 15.18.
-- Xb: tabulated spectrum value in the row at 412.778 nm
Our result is 15.47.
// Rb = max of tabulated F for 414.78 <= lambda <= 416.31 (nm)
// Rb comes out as 16.09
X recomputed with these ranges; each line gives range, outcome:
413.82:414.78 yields 13.6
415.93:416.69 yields 15.2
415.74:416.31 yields 14.7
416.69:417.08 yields 15.1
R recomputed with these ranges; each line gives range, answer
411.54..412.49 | 13.11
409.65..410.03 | 13.47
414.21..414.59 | 11.03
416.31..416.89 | 14.22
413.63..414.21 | 13.76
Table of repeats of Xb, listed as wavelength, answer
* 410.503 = 11.54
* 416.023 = 15.47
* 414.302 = 15.01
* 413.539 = 14.55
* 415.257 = 11.5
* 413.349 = 13.59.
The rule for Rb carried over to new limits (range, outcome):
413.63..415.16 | 15.21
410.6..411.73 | 15.4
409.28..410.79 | 17.64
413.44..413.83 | 14.55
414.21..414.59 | 15.01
